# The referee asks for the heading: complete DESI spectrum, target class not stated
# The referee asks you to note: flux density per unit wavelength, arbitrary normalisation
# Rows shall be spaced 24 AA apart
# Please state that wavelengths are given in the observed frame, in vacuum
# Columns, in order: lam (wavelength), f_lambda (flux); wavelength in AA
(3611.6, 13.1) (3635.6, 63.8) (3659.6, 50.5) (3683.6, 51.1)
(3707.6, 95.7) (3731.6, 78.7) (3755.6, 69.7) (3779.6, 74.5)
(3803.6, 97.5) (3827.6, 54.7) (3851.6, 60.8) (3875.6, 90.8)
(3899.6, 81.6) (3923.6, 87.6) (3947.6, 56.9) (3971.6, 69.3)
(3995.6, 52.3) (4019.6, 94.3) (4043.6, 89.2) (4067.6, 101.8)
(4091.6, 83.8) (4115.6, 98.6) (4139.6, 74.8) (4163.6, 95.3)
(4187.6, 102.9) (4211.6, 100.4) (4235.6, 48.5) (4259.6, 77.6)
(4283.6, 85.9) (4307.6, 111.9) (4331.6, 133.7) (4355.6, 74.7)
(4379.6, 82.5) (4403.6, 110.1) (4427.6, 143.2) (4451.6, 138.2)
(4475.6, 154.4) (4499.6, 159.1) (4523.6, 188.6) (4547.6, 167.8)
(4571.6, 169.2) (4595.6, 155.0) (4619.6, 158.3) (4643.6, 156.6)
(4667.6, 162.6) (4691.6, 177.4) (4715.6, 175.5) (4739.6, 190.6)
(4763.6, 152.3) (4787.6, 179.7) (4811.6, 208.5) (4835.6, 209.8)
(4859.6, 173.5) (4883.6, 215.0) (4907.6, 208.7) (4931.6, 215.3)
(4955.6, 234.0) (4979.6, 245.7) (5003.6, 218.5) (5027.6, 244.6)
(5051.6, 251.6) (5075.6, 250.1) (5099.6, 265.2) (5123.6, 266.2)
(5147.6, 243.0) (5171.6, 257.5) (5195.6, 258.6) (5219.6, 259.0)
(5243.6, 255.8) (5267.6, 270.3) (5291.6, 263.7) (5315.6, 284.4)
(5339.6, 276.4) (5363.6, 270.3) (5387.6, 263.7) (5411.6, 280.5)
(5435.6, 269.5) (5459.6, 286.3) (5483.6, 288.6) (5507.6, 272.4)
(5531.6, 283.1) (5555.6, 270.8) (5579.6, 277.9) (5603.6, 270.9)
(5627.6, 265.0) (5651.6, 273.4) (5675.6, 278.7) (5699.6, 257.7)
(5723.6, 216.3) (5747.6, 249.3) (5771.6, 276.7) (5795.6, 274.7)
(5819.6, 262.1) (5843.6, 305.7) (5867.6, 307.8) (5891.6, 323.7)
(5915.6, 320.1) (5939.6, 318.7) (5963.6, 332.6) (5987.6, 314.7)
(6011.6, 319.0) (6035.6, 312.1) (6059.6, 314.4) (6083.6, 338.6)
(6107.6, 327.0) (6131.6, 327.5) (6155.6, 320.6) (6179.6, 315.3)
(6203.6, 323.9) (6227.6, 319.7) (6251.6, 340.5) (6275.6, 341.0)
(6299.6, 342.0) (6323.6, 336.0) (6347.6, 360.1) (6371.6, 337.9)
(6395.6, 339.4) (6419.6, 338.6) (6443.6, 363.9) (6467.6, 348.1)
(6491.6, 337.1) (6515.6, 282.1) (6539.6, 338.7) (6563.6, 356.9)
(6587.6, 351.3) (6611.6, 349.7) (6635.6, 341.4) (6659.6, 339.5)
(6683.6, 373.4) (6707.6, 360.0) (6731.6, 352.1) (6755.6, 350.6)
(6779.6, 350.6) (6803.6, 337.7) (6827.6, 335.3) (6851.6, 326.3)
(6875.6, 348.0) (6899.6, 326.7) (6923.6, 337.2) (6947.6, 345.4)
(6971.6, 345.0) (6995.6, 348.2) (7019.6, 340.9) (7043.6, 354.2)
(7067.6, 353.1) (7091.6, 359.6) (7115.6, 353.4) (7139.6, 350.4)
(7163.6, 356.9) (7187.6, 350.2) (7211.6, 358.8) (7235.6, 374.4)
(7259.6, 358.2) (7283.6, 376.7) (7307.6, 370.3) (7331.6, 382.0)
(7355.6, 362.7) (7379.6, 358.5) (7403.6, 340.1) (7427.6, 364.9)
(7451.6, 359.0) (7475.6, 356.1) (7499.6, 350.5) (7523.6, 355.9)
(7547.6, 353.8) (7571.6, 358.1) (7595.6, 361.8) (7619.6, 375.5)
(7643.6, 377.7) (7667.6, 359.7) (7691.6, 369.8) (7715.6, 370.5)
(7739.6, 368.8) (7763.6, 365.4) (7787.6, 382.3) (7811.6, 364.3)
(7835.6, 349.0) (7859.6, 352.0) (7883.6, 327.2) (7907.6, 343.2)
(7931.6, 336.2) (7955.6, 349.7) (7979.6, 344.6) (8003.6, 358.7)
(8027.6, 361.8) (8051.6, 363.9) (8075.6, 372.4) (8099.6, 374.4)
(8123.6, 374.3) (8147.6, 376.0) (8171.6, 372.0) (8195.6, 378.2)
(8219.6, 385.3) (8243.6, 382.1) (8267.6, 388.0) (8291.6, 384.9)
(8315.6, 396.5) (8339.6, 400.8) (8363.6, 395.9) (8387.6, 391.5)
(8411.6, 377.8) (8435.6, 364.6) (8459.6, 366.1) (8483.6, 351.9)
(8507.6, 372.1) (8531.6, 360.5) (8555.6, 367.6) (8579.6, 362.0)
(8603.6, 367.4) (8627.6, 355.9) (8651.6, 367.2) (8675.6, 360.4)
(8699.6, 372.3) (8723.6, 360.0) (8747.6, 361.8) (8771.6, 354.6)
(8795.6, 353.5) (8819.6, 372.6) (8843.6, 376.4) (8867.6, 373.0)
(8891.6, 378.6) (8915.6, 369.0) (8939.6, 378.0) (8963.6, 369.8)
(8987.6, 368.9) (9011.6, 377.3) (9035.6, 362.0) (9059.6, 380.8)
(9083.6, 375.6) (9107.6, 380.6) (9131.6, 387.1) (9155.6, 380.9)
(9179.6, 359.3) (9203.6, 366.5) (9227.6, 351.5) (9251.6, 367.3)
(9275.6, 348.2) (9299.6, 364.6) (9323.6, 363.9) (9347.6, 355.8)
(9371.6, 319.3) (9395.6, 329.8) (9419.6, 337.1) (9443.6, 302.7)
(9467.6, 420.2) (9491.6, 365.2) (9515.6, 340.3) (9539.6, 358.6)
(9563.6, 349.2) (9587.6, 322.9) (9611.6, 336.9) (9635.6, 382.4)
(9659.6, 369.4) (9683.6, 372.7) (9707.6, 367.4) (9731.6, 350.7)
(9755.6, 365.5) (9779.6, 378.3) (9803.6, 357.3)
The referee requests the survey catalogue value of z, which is 0.106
